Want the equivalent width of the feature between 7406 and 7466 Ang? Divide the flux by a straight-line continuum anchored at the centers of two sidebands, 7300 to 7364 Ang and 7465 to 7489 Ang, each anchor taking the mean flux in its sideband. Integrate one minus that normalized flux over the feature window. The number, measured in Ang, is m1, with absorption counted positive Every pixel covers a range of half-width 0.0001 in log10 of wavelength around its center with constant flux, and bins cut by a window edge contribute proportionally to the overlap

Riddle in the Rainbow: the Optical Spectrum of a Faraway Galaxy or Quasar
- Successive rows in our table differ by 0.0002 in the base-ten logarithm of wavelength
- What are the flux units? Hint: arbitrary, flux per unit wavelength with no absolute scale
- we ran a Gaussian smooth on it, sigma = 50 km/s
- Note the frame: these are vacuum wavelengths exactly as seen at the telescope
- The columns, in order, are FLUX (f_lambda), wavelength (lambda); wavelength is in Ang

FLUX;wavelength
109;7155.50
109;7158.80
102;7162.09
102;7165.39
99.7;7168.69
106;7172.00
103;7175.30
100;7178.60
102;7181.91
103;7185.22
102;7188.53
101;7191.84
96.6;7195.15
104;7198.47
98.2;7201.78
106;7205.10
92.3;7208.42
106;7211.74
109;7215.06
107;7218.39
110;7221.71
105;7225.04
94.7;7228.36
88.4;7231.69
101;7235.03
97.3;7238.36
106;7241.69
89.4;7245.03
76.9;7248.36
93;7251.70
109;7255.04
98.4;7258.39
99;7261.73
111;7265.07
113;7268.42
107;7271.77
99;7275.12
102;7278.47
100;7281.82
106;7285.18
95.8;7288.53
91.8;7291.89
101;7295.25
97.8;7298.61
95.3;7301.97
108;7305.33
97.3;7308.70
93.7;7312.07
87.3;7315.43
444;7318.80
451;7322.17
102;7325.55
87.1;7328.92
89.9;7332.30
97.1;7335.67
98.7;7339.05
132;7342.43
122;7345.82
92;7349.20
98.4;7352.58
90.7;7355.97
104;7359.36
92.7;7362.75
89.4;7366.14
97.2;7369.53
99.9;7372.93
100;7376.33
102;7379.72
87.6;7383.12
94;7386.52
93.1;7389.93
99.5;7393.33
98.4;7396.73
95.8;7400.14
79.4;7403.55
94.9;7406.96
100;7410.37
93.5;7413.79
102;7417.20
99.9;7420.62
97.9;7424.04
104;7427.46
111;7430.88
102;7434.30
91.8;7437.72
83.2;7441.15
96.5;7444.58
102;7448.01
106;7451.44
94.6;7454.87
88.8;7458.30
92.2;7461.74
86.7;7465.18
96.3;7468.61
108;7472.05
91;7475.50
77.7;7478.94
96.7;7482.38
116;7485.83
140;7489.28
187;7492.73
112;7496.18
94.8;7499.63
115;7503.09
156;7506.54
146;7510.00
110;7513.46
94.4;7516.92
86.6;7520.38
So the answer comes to 6.8 Ang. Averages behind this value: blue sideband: 136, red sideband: 99.3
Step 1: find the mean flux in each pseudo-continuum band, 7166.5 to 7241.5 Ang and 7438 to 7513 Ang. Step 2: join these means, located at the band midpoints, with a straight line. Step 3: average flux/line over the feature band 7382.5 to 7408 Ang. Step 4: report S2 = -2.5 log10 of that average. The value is 0.15 mag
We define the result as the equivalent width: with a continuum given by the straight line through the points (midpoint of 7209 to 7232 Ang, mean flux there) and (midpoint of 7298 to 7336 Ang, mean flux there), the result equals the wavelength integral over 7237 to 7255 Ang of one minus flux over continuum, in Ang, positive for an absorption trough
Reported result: 3.6 Ang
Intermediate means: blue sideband 103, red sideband 158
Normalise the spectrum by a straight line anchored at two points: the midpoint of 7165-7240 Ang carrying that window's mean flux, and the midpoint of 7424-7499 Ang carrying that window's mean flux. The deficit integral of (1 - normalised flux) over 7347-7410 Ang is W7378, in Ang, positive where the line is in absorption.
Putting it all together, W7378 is 4.7 Ang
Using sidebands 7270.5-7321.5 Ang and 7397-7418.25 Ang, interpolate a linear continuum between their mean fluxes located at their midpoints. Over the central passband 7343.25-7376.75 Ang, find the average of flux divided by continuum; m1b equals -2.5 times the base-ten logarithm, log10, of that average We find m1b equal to 0.10 mag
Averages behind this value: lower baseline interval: 128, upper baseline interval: 94.3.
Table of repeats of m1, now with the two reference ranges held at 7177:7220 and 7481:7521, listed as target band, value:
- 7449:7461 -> 2.3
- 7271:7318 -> 1.5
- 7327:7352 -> 2.0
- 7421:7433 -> 1.4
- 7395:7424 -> 5.1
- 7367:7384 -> 2.5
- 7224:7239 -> 1.1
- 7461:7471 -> 2.3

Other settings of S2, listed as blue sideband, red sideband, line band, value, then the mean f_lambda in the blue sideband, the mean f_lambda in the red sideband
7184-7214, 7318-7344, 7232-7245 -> 0.25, 101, 179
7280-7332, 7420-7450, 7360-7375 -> 0.26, 142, 98.7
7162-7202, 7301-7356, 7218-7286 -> 0.20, 102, 142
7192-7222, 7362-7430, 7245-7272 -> 0.01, 103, 96.3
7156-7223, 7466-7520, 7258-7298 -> 0.05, 103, 115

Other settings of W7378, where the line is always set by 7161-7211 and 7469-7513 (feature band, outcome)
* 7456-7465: 2.1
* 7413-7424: 1.5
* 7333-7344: 0.3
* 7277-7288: 0.5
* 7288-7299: 1.1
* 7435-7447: 2.5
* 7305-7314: 0.9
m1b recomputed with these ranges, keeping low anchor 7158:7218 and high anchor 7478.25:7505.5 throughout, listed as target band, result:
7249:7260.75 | 0.09 mag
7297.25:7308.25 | 0.09 mag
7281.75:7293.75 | 0.10 mag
